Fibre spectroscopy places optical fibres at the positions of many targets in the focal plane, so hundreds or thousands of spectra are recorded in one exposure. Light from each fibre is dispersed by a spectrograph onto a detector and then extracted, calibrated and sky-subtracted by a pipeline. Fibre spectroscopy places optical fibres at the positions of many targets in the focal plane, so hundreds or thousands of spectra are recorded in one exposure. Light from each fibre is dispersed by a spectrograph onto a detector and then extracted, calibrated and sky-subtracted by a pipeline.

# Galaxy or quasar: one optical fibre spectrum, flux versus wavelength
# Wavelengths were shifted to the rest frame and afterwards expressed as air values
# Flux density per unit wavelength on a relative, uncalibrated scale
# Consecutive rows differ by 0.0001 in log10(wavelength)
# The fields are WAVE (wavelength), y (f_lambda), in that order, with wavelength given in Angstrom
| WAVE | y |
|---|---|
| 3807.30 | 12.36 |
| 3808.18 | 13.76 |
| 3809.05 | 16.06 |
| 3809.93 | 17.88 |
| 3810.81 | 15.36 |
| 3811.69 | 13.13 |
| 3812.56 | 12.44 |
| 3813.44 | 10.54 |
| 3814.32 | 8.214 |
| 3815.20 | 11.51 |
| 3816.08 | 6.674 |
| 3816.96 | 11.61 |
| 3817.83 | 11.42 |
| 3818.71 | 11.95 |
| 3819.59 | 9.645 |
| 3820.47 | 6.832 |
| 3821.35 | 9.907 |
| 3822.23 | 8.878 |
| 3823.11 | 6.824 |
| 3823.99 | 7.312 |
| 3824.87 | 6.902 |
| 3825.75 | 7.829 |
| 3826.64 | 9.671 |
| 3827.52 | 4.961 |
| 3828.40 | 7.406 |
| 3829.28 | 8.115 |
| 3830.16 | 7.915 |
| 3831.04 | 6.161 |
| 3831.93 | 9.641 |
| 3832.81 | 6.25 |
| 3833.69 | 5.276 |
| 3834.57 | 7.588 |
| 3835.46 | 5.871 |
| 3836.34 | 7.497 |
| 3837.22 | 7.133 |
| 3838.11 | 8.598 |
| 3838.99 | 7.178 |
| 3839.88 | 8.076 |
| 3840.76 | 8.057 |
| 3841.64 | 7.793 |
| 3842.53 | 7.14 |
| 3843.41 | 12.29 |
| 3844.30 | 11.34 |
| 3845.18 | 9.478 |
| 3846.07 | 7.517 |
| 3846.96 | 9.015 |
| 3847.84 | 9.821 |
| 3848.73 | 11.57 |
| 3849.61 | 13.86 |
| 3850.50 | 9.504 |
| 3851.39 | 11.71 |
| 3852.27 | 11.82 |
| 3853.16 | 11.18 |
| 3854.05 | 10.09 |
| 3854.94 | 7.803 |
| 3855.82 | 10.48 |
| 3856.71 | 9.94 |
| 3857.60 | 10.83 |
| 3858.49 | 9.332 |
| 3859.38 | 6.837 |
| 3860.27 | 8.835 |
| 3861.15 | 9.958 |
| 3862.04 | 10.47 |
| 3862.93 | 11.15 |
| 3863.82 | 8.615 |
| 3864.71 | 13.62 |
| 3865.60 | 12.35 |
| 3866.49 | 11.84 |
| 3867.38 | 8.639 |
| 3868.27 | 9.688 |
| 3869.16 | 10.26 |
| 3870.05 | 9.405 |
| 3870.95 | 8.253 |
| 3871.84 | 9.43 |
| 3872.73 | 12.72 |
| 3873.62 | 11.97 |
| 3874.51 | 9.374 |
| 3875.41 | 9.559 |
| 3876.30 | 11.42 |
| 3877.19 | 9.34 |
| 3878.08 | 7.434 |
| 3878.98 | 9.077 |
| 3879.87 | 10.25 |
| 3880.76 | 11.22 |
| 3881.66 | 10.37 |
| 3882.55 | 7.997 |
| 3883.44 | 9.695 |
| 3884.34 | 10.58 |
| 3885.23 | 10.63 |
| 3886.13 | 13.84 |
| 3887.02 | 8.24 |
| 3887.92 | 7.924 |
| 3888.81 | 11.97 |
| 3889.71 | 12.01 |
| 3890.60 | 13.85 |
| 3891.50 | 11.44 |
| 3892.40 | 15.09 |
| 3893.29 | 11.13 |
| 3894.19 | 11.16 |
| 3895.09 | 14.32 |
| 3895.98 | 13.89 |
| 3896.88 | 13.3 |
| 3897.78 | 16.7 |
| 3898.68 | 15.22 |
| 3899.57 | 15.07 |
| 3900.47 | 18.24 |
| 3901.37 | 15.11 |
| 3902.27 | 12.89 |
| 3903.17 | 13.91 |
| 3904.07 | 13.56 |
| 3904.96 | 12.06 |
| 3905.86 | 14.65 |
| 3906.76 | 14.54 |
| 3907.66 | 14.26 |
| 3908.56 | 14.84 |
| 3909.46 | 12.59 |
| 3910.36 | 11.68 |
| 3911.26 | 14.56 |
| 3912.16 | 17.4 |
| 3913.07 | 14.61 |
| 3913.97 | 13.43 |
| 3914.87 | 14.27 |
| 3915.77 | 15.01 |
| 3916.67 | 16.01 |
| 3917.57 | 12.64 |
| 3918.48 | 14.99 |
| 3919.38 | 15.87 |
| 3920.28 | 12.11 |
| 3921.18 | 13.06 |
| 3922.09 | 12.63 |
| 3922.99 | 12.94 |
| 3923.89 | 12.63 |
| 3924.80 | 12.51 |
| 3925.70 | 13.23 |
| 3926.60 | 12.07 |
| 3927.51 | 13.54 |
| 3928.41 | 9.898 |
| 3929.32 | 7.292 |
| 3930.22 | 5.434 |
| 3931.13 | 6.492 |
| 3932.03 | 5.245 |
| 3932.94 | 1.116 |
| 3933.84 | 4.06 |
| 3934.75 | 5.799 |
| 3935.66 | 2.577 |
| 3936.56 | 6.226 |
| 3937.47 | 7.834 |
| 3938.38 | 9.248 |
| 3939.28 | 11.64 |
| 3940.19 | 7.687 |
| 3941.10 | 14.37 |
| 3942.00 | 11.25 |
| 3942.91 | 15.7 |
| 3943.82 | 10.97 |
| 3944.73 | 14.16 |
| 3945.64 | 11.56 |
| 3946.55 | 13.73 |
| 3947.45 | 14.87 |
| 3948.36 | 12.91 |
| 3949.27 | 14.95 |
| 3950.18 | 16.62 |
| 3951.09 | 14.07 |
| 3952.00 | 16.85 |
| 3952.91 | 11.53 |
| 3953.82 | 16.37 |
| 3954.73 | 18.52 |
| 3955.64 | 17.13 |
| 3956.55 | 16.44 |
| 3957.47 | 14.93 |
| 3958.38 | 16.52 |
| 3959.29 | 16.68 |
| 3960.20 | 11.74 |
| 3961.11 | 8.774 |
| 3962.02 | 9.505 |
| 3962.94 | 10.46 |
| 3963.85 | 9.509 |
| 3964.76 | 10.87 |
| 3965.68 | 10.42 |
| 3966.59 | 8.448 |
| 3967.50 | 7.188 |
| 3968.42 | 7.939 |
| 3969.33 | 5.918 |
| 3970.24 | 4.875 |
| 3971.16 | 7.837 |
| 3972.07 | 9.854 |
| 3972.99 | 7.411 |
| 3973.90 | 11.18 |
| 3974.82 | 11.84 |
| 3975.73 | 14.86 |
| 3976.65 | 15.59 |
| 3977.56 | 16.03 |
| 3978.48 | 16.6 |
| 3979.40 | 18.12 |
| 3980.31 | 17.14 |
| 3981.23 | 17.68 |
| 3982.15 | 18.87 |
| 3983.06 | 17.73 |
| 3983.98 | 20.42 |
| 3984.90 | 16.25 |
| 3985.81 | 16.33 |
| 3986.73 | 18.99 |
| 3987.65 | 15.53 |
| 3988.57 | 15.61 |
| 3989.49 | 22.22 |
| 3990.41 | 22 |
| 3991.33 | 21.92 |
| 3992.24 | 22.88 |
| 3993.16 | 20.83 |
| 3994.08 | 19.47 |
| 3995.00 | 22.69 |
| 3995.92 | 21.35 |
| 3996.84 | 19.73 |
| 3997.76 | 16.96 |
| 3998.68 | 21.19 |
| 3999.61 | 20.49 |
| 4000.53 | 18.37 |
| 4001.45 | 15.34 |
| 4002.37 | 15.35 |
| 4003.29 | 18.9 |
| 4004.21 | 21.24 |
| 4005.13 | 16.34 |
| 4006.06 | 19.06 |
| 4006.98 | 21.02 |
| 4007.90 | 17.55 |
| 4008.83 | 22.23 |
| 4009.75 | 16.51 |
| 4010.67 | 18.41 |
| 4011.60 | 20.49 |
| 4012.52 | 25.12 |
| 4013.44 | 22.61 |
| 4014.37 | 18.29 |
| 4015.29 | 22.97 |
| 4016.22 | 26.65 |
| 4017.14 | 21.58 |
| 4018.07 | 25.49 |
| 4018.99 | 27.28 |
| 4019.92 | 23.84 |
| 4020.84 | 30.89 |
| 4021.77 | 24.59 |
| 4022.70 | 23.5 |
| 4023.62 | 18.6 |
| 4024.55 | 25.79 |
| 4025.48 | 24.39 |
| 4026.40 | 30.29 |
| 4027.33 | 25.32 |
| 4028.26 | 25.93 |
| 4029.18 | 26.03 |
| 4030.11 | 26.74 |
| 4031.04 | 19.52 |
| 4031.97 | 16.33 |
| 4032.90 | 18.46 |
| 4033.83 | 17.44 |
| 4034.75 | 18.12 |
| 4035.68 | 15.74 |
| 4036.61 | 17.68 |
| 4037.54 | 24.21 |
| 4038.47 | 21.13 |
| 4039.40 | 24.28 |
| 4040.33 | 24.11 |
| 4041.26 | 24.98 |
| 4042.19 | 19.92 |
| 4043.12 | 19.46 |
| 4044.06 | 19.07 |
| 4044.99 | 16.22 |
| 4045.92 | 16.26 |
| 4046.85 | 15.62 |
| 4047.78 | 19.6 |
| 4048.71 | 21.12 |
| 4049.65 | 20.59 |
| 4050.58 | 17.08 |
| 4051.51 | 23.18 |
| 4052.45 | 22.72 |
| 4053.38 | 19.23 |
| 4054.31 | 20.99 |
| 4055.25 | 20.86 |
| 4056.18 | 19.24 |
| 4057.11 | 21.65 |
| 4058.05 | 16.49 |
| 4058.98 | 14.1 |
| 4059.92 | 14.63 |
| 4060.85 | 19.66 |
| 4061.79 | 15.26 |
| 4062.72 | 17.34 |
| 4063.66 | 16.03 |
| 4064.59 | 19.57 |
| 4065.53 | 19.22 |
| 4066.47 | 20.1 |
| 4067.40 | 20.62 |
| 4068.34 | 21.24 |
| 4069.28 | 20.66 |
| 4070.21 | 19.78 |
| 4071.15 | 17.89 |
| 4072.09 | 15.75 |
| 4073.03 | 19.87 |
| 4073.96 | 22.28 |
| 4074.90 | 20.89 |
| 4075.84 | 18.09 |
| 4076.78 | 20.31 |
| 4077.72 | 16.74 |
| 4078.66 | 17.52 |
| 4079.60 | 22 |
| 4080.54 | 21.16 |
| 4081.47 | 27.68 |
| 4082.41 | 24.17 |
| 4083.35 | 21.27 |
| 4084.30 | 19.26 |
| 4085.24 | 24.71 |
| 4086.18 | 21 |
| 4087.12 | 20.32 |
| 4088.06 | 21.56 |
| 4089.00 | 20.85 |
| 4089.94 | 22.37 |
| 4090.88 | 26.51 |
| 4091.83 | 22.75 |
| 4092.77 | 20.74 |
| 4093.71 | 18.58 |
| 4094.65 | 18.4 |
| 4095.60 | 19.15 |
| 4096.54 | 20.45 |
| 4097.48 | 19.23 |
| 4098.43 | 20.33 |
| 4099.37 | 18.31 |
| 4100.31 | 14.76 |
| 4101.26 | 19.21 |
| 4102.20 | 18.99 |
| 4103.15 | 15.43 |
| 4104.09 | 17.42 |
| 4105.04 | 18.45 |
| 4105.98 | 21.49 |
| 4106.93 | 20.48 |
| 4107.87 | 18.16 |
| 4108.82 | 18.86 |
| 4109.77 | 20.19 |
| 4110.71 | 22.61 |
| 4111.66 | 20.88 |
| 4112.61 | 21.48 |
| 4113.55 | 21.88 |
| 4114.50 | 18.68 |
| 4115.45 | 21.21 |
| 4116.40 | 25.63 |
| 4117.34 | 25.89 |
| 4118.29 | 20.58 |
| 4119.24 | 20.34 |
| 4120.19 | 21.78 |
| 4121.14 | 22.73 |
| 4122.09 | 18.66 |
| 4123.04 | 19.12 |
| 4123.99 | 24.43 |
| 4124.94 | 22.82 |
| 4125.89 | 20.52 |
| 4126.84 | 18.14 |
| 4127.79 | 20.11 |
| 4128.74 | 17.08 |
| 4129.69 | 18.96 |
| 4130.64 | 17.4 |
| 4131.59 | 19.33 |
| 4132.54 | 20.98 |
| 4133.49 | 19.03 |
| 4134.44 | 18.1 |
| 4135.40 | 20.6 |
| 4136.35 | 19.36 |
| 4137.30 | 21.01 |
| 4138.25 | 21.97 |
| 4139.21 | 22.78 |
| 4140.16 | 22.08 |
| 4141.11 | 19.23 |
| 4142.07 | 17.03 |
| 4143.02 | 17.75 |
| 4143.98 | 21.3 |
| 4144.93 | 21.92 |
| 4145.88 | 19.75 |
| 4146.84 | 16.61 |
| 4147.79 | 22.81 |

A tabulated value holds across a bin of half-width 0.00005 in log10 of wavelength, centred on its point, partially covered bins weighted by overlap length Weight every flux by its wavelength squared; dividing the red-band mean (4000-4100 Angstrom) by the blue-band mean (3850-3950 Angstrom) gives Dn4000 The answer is 1.9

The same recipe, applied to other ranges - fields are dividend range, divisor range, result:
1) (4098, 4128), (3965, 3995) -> 1.44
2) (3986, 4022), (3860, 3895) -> 2.09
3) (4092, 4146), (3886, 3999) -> 1.63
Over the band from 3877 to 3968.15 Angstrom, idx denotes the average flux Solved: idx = 12.1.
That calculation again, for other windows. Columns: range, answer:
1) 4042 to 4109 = 19.6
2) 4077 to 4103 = 20.6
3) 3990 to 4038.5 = 21.4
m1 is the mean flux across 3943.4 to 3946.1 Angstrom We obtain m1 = 12.2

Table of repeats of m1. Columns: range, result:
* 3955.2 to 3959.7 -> 16.3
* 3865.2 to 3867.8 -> 10.9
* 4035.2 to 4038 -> 19.2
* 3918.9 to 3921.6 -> 13.7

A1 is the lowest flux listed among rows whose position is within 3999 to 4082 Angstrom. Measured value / 14.1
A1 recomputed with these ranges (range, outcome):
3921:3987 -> 1.116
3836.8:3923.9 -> 6.837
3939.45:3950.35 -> 7.687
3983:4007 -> 15.34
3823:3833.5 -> 4.961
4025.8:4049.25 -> 15.62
